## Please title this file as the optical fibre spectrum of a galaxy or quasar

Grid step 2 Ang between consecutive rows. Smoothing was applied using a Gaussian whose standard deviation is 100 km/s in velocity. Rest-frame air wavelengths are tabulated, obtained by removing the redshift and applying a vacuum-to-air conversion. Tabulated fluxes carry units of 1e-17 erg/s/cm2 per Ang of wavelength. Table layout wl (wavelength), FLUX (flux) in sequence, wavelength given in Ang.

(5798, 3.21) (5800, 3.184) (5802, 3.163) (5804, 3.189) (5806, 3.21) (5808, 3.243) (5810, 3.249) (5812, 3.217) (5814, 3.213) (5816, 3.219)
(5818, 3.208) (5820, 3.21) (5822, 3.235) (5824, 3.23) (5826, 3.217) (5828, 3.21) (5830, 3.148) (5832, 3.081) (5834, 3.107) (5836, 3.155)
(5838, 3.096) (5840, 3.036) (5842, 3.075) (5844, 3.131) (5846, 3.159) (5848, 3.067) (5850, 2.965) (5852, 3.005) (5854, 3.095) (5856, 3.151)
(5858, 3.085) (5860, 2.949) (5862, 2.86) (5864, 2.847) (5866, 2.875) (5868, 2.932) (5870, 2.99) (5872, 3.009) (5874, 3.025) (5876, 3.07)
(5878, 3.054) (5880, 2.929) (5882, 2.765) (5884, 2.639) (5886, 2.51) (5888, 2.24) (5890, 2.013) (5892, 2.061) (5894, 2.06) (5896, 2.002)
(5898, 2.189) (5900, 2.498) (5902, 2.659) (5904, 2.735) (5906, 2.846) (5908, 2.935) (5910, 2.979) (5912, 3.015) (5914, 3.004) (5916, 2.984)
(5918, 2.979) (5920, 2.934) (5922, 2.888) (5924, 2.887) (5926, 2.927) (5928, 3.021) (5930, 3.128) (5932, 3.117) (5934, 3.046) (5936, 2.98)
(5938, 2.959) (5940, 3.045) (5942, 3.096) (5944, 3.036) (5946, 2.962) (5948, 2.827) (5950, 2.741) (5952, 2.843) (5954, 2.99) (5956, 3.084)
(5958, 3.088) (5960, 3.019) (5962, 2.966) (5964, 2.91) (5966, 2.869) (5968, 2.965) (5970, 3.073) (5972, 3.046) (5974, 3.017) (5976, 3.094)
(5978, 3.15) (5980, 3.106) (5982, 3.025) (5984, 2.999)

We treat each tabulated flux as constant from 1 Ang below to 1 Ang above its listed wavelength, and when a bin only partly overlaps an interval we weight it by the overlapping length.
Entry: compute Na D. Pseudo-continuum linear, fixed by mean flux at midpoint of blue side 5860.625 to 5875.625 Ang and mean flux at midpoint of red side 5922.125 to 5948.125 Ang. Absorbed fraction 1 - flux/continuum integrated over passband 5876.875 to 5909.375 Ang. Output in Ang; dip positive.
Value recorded 4.9 Ang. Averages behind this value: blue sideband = 2.94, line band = 2.52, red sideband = 3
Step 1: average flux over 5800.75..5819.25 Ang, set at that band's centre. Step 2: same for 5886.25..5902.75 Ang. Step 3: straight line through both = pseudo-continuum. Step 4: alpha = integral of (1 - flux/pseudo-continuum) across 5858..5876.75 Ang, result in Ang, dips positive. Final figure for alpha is -3.1 Ang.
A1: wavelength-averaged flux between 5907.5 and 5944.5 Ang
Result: 3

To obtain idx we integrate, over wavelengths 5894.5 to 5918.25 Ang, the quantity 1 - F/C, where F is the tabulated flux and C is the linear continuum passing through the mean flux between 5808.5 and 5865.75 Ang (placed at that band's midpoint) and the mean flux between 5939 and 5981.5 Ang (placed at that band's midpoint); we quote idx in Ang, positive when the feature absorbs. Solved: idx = 2.6 Ang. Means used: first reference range 3.11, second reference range 3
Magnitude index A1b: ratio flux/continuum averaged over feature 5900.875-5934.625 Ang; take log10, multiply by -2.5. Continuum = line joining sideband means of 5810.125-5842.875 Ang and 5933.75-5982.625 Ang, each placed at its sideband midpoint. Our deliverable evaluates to 0.04 mag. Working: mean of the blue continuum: 3.17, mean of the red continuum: 3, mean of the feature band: 2.94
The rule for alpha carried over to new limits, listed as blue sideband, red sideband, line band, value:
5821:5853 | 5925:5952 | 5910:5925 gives 0.28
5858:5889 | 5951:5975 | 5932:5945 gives -0.36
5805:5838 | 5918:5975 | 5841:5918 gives 7.31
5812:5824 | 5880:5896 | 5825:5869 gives -3.16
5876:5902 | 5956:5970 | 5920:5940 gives -1.81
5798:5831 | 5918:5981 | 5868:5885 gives 0.96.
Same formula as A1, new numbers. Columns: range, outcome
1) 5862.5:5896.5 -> 2.66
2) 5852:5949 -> 2.83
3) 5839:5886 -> 2.98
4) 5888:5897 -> 2.06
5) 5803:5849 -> 3.17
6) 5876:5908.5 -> 2.52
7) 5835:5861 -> 3.07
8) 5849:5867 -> 2.98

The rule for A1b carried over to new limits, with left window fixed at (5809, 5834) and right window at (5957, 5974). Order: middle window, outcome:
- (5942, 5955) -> 0.038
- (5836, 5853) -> 0.033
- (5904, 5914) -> 0.053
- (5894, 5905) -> 0.281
